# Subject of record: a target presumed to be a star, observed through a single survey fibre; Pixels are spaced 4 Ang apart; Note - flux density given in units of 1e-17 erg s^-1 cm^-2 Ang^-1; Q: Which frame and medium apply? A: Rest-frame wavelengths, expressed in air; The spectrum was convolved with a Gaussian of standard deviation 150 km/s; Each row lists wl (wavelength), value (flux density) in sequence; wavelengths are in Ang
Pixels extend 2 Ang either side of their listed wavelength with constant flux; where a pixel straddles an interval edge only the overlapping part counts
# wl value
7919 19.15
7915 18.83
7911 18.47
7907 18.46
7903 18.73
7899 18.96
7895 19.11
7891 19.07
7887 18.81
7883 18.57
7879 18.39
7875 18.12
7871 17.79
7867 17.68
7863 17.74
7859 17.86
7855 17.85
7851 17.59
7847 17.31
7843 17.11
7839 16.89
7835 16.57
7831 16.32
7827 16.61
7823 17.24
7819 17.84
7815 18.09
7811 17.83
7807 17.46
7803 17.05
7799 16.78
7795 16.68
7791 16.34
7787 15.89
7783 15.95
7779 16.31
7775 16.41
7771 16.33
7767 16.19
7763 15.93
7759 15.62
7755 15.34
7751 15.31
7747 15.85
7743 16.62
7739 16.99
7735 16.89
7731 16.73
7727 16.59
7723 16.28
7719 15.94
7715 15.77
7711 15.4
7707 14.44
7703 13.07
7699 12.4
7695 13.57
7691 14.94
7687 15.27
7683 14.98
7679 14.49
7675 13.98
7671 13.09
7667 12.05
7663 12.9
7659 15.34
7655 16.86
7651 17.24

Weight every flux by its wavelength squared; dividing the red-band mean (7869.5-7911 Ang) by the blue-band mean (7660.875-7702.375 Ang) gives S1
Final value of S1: 1.43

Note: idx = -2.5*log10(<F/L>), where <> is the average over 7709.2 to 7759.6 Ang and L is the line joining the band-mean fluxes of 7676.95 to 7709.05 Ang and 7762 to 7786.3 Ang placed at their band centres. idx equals -0.07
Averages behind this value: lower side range 14.1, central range 16.1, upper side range 16.2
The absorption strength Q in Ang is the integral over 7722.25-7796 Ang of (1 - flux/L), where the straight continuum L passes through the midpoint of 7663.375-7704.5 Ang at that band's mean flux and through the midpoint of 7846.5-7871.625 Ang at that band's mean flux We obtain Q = -3.7 Ang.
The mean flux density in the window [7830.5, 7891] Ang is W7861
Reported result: 17.7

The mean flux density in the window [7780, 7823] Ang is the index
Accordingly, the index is 17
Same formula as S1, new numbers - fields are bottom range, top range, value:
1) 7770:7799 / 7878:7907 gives 1.18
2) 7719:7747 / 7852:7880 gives 1.12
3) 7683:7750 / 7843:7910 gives 1.23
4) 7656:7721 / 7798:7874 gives 1.26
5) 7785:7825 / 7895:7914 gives 1.12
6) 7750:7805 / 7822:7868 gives 1.08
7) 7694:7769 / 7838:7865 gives 1.16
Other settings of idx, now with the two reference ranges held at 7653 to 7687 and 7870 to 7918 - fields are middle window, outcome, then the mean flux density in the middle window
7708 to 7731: -0.05 mag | 16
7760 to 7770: 0.01 mag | 16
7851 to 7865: 0.01 mag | 17.8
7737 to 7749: -0.05 mag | 16.5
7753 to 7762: 0.03 mag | 15.5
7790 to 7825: -0.02 mag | 17.3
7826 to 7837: 0.06 mag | 16.5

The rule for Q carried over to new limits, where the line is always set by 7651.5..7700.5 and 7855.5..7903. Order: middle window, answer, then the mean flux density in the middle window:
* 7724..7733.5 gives -0.8 Ang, 16.6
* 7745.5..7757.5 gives 0.2 Ang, 15.5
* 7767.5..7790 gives 0.2 Ang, 16.2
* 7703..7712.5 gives 0.3 Ang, 14.5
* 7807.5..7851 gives 0.4 Ang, 17.2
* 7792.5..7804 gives 0.0 Ang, 16.8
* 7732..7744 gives -1.0 Ang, 16.8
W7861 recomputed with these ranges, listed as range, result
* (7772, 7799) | 16.3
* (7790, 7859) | 17.2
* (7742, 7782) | 16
